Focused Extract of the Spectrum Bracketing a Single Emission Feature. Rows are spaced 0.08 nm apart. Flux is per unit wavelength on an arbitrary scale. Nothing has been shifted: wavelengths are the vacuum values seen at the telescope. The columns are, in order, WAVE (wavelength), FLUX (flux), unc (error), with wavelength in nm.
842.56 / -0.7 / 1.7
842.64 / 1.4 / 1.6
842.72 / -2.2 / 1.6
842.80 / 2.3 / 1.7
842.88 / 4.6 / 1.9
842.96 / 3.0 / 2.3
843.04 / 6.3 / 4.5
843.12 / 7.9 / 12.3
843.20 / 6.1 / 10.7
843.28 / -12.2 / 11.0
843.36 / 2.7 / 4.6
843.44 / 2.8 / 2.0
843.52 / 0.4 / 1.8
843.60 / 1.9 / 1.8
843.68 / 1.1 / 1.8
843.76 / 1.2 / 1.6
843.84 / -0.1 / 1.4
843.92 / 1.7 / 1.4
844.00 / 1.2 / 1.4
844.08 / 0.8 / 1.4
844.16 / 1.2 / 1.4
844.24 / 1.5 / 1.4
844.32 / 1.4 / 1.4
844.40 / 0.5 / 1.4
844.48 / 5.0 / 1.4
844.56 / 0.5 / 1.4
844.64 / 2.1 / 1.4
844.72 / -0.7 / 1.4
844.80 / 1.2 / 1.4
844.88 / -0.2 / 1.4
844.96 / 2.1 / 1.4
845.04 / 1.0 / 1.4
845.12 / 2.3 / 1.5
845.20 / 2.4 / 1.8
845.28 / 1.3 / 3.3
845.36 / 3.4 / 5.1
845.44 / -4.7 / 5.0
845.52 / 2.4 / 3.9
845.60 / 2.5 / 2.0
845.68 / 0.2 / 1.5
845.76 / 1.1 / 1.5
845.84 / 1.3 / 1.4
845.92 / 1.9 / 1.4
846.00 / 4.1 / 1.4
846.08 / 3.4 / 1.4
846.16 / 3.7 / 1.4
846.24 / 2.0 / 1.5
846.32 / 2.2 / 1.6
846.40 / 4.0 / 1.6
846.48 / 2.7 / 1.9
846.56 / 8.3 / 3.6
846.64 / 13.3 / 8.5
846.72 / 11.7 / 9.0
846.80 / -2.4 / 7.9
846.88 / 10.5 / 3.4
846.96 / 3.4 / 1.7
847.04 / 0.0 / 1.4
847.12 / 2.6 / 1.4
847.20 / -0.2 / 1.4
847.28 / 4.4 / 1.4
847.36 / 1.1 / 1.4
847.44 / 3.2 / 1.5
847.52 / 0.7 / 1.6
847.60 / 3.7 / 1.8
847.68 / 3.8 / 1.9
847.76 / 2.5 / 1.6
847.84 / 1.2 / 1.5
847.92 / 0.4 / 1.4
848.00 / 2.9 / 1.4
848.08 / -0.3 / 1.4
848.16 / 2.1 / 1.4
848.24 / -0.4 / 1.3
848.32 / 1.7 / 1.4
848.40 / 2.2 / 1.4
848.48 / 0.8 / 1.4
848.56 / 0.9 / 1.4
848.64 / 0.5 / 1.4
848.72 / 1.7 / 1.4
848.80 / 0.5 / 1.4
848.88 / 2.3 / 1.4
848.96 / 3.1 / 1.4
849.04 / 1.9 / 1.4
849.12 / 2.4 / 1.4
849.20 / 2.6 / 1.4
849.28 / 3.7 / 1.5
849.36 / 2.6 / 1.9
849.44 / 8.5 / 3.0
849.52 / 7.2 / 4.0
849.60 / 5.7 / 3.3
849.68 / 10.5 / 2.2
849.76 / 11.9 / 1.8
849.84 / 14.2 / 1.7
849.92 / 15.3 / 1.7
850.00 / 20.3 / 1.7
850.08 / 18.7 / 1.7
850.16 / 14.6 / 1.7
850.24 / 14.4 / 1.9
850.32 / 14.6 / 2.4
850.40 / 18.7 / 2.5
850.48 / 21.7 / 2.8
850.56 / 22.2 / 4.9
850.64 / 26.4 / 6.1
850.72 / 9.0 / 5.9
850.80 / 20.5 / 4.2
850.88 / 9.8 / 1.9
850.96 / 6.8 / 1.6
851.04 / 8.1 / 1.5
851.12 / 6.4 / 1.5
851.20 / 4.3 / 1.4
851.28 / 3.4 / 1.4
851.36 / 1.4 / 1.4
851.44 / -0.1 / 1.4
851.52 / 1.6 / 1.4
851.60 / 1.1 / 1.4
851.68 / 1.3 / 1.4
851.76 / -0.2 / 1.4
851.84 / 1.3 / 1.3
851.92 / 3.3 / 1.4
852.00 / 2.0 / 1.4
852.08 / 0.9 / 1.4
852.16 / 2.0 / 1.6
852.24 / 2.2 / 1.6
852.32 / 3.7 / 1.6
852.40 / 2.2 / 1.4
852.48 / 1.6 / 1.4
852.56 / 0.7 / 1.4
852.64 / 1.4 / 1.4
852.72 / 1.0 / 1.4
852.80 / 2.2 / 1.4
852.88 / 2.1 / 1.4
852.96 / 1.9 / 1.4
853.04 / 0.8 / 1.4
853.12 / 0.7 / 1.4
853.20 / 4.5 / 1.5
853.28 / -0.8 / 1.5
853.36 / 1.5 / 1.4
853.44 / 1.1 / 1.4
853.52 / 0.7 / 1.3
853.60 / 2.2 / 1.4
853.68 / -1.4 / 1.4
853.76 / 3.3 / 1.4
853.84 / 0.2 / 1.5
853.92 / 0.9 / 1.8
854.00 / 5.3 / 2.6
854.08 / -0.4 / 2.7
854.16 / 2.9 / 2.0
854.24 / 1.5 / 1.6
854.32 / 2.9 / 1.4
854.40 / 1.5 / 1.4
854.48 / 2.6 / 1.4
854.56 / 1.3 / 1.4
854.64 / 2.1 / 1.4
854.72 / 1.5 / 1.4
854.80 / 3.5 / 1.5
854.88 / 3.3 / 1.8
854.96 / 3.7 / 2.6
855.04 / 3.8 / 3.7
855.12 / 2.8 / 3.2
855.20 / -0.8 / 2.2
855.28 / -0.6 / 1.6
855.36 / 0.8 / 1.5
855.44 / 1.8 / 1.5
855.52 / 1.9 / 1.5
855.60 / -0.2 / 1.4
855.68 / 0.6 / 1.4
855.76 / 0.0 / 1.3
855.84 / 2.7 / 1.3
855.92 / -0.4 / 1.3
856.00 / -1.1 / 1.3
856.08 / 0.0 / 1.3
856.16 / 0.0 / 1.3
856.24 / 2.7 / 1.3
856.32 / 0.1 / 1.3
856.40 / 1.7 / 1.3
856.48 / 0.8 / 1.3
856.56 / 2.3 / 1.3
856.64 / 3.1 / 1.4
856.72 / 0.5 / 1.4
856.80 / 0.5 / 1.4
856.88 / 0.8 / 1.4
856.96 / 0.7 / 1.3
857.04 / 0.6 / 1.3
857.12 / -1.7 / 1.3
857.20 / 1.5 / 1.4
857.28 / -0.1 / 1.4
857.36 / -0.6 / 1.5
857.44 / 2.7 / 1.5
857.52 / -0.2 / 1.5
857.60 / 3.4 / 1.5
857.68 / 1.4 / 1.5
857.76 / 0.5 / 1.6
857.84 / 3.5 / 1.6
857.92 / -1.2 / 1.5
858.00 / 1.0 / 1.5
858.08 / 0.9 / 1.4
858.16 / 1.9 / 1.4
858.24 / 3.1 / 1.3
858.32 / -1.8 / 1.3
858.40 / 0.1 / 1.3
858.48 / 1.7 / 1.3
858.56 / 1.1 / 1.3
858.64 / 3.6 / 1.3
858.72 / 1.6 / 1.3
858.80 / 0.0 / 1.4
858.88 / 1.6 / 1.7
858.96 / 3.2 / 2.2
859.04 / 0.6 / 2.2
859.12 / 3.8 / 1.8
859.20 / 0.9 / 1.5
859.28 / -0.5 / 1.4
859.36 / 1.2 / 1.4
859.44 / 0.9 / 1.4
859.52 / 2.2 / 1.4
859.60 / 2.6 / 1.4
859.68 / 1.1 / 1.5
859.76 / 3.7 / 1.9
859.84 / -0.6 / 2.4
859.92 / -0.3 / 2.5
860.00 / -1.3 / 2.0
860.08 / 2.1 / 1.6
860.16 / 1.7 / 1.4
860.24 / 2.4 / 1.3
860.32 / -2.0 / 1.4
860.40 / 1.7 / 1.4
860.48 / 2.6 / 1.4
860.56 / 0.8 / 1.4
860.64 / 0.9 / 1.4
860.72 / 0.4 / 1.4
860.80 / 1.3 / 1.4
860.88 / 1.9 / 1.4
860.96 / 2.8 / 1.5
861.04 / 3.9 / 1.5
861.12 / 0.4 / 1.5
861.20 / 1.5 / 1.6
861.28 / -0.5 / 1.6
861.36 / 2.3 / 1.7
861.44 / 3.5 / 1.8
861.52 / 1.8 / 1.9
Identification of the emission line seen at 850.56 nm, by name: [O II]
